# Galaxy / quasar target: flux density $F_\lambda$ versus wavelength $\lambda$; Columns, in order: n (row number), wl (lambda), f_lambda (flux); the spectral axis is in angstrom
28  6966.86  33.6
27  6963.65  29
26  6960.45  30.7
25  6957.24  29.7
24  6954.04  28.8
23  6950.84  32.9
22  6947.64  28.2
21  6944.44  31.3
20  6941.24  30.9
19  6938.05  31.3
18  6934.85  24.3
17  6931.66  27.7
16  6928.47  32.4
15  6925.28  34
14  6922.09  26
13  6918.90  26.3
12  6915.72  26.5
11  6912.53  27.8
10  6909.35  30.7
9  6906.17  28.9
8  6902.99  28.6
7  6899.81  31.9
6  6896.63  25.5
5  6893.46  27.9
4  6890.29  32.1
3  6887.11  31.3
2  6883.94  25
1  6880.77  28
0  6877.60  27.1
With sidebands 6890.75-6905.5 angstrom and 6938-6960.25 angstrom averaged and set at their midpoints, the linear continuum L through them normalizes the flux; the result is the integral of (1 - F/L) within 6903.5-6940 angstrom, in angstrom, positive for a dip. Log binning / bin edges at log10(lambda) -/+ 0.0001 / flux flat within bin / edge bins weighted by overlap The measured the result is 1.0 angstrom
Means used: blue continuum 28.8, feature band 28.7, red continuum 30.4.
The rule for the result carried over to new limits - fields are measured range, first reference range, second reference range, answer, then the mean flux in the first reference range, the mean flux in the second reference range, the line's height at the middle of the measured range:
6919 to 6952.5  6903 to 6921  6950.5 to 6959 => -0.6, 28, 30.1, 29.2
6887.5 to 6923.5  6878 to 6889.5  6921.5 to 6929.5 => 1.6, 28.3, 31.3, 29.8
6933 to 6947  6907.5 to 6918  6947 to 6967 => 0.1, 28.2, 30.3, 29.5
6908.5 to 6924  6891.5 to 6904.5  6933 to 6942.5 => 0.7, 28.6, 28.7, 28.7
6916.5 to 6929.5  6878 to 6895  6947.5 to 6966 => 0.1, 28.7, 30.2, 29.5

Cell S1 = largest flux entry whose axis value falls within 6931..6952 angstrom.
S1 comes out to 32.9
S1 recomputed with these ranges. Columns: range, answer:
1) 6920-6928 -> 34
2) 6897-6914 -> 31.9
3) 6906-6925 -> 30.7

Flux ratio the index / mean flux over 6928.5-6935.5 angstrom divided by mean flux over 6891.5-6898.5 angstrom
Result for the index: 1.02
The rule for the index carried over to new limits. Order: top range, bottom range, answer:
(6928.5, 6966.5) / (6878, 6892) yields 1.03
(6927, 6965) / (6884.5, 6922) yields 1.04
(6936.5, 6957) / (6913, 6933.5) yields 1.06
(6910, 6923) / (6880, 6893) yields 0.93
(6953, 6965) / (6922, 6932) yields 0.96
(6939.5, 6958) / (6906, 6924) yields 1.10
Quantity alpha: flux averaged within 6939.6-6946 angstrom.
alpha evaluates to 31.1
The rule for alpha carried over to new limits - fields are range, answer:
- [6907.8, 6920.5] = 27.8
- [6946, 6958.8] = 29.9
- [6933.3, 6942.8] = 28.8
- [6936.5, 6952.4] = 30.9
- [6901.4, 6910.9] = 29.4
